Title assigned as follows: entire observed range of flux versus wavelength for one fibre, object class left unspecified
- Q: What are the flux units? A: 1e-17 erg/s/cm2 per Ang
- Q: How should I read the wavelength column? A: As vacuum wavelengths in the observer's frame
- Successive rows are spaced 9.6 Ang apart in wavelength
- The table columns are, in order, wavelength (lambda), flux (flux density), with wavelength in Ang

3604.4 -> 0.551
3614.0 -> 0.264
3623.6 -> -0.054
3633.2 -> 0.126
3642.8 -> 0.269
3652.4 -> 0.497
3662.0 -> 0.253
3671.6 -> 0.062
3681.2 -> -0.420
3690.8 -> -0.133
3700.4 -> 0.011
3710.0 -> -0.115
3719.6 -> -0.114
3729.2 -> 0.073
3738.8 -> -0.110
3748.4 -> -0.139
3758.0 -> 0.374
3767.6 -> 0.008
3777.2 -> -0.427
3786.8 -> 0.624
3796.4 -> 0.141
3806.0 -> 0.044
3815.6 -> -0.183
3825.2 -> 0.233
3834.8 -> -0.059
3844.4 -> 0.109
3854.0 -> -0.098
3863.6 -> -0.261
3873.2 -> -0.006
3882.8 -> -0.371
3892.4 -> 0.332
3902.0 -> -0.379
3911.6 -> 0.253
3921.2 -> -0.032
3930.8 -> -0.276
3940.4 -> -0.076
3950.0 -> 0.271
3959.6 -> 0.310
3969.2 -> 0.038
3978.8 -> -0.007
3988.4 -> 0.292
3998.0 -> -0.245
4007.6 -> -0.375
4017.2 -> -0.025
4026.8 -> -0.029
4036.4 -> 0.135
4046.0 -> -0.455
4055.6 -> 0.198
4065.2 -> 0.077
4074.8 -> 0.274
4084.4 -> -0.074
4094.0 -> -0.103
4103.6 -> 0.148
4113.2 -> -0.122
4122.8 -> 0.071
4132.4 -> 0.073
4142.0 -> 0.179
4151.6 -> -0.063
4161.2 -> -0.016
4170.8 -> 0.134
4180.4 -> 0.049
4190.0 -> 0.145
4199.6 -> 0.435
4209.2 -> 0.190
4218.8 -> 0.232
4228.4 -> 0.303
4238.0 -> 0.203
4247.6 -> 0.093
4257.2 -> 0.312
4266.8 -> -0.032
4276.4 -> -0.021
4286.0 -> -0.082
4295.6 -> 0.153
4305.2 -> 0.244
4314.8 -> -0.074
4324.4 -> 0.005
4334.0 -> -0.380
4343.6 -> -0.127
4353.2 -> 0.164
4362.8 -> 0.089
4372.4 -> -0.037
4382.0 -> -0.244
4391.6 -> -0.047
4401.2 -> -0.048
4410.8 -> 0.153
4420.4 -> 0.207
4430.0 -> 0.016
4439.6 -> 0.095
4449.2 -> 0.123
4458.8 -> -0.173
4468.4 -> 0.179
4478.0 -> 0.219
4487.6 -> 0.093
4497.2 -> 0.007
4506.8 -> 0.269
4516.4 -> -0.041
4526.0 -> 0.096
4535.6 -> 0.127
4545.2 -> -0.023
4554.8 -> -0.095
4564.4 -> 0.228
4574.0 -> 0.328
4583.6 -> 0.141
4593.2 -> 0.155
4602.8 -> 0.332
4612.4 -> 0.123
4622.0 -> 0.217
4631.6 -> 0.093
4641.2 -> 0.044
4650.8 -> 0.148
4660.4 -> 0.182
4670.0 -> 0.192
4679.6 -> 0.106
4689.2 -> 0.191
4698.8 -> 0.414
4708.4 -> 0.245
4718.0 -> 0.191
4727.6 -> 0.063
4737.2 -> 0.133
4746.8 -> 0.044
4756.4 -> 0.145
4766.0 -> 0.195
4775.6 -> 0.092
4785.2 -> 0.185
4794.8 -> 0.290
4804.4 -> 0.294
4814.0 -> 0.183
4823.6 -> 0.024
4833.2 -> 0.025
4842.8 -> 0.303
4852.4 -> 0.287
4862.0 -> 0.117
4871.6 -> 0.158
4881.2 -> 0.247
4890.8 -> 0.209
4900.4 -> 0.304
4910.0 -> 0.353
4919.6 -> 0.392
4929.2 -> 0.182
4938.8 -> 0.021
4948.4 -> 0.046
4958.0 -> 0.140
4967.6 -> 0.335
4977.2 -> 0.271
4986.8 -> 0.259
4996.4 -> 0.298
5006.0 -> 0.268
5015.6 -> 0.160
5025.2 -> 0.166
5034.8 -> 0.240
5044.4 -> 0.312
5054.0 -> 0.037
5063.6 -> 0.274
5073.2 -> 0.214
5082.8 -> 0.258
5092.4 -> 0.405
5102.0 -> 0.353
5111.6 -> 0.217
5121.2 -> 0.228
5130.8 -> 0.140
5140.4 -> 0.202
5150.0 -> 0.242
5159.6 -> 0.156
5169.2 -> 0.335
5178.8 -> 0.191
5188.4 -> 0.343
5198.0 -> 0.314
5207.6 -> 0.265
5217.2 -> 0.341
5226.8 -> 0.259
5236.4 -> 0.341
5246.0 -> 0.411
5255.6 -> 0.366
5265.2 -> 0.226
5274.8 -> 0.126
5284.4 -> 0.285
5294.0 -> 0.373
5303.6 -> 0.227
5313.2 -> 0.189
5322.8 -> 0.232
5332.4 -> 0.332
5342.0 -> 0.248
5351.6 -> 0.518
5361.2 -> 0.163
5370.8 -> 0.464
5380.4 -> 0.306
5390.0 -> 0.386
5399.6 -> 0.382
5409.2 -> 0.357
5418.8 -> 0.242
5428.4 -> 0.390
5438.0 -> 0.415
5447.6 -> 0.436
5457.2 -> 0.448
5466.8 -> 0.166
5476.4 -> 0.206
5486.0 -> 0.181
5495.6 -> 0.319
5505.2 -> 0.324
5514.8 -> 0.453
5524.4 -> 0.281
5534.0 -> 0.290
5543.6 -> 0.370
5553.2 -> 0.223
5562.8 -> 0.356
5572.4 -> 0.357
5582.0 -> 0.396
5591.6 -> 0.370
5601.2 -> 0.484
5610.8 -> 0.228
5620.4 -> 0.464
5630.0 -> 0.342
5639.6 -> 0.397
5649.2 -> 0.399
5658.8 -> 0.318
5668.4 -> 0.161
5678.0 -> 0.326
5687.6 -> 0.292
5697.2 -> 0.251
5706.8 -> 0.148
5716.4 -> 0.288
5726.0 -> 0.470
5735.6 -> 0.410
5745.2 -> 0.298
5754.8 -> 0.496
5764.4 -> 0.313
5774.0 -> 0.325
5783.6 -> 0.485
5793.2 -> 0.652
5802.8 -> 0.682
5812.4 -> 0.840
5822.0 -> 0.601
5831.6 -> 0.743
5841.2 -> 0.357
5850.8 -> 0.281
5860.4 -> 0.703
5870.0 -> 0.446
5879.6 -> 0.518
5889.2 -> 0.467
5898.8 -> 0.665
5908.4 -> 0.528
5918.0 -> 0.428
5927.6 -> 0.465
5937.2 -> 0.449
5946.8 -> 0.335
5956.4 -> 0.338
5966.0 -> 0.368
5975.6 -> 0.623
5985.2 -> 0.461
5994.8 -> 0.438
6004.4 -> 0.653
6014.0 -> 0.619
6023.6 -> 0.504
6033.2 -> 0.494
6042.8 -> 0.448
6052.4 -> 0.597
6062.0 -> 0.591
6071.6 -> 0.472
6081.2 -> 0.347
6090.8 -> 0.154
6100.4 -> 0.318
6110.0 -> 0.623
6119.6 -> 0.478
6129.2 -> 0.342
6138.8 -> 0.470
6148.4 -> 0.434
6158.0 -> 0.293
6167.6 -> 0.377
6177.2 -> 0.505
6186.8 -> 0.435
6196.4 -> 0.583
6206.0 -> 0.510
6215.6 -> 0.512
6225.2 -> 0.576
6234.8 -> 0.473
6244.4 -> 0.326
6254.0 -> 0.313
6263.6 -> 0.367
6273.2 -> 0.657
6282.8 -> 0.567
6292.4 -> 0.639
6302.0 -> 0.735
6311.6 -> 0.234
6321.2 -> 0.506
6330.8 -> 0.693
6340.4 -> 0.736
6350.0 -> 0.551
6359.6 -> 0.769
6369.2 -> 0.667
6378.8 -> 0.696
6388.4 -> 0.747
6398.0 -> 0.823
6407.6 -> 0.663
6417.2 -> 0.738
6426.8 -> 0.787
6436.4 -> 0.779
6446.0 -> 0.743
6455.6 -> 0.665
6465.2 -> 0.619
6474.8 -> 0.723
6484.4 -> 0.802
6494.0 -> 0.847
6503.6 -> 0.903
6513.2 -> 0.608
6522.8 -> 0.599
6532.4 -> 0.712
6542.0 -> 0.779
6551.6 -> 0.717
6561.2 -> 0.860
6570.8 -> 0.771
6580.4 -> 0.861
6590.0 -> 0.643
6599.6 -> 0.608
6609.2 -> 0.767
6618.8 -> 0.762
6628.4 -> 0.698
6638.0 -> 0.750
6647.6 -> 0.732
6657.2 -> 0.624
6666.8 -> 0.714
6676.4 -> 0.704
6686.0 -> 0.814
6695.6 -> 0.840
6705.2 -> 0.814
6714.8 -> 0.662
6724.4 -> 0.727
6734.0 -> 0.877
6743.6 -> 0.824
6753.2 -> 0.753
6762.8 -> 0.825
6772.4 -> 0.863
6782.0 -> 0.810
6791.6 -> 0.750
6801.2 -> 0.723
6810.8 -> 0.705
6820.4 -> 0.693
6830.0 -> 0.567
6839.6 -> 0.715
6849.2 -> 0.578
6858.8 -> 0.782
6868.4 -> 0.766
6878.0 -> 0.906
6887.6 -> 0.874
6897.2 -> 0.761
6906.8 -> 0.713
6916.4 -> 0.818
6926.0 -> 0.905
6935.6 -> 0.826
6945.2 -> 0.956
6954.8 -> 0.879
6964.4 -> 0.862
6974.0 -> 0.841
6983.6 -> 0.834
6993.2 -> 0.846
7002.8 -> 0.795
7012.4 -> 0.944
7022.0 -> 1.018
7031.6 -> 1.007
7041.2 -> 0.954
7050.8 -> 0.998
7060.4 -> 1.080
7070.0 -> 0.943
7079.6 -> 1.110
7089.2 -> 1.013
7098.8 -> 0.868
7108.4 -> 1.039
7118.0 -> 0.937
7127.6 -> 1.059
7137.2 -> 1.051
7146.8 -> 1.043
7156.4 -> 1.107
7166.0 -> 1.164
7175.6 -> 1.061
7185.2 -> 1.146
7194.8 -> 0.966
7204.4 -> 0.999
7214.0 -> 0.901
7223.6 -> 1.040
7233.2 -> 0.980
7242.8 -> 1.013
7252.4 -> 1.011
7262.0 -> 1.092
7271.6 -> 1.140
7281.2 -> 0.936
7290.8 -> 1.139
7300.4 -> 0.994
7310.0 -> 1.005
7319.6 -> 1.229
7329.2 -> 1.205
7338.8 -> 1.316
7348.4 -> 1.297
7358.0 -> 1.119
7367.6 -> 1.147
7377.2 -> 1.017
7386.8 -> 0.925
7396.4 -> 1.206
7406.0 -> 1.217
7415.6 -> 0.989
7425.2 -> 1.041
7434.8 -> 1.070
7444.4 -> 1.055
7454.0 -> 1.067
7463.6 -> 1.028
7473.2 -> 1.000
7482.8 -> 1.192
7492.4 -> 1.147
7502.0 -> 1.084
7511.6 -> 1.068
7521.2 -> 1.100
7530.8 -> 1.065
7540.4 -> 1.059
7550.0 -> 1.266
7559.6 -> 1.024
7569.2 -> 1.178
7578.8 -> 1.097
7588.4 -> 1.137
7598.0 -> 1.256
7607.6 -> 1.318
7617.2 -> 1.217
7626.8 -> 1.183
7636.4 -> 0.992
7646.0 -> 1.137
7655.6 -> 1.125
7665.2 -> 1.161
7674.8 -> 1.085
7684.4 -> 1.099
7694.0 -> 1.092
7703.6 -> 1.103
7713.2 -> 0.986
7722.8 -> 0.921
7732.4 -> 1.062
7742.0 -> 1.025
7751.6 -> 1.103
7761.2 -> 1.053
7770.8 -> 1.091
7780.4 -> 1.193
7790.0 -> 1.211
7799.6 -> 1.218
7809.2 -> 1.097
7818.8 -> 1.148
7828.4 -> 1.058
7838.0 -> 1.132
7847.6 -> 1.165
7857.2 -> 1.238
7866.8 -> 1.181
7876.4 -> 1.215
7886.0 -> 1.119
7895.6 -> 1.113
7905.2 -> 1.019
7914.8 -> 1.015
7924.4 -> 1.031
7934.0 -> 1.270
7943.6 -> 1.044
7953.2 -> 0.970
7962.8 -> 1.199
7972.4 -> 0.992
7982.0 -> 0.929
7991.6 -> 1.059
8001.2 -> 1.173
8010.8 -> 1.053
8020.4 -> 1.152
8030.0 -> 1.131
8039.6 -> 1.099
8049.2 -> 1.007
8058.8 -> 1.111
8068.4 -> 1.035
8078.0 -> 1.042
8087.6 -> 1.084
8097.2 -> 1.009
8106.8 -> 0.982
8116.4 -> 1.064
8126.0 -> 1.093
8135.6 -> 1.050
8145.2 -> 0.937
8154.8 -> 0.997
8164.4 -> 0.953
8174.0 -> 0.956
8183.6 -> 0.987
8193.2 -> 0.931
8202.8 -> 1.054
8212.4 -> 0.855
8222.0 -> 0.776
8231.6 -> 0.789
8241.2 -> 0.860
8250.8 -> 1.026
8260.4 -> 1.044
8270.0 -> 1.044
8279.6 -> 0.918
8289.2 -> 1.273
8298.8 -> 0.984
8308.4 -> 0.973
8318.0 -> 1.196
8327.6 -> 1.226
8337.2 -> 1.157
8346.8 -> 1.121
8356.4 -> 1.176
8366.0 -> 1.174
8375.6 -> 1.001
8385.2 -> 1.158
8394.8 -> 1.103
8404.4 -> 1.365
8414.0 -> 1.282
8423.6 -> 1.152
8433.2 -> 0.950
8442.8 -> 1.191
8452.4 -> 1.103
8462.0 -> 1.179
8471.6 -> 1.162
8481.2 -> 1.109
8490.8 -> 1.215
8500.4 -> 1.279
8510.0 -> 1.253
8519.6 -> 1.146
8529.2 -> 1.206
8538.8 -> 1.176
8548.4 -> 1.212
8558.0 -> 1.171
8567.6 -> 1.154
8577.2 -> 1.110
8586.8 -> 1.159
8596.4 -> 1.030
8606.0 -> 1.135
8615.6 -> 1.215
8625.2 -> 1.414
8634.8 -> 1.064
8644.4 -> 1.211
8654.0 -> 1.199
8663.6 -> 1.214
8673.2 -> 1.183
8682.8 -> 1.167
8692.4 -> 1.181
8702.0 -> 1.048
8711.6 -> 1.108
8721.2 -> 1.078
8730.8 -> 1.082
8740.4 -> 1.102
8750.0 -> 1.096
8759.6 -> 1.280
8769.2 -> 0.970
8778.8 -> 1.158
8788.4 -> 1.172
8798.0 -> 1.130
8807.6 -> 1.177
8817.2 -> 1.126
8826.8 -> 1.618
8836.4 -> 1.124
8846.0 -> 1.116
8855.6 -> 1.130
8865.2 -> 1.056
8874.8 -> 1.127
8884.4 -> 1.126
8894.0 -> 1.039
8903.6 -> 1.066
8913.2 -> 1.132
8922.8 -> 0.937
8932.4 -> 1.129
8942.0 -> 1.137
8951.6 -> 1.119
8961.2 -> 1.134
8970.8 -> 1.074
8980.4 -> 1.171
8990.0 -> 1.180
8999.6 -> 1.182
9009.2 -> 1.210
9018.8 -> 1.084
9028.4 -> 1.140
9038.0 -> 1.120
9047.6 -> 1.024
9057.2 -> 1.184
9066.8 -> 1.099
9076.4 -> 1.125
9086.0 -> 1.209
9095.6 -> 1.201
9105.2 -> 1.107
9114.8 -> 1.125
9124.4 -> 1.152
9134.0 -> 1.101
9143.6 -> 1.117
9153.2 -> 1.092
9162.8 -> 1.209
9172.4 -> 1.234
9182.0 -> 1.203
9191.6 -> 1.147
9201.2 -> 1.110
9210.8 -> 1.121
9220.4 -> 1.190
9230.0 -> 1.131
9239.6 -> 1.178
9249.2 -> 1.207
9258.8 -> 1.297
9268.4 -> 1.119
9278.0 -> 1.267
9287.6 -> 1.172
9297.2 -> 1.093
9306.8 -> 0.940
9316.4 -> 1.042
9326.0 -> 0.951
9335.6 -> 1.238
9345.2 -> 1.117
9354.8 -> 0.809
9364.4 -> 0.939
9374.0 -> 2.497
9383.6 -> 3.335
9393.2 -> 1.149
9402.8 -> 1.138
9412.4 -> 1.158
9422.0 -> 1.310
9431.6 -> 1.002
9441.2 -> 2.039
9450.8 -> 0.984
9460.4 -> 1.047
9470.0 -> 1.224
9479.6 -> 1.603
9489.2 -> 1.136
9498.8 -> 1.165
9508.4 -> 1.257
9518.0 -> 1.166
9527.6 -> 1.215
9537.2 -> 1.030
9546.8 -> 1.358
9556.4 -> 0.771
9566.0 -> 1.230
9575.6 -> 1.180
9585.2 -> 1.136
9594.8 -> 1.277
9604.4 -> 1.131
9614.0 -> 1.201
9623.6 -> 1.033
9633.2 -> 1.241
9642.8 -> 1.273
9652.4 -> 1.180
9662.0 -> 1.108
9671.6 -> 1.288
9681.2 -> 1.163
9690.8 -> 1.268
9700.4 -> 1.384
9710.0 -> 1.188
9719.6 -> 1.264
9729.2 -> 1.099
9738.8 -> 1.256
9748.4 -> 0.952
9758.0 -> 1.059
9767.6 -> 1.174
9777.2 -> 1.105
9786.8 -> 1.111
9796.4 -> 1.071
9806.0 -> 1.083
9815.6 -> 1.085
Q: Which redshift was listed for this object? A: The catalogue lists 0.59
